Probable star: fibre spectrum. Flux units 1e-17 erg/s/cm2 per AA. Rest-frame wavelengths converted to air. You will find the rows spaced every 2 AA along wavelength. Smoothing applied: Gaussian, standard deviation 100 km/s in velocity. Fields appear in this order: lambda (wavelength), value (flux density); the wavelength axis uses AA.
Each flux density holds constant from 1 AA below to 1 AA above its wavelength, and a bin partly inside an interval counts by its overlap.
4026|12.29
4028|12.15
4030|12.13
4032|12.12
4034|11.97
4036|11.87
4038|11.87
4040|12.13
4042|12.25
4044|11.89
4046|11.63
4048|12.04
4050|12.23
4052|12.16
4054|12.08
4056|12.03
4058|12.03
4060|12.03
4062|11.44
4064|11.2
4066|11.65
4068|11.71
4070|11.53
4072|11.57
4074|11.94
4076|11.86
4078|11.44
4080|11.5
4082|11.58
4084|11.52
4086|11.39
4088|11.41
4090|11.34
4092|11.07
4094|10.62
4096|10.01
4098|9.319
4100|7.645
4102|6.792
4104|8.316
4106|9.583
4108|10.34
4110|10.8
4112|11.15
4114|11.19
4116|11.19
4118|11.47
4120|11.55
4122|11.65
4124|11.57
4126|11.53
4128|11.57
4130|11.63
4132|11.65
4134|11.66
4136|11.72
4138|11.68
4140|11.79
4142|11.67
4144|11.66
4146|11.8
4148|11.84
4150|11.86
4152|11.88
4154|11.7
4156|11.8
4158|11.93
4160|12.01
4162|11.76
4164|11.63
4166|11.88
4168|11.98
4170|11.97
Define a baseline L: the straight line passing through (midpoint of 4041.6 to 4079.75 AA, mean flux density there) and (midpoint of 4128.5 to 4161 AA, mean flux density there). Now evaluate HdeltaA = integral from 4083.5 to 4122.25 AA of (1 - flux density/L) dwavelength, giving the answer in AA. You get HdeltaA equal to 4.63 AA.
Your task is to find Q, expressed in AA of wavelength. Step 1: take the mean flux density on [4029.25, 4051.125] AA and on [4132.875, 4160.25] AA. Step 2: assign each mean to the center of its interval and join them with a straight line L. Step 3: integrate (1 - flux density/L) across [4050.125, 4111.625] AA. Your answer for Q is 5.0 AA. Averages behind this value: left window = 12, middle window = 11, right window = 11.8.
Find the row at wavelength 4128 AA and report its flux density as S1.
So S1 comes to 11.57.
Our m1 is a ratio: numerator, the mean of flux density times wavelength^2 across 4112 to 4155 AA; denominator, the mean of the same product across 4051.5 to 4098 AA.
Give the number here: 1.04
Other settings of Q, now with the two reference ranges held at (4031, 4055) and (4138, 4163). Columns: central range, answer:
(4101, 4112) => 2.4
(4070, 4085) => 0.4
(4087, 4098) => 1.1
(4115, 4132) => 0.5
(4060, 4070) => 0.4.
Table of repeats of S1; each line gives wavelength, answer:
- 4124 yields 11.57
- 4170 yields 11.97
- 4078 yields 11.44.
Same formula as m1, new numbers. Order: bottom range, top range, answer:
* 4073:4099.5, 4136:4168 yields 1.10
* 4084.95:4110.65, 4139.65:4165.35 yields 1.23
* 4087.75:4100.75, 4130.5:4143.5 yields 1.17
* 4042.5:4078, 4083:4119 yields 0.89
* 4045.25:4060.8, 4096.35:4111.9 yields 0.78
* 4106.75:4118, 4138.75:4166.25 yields 1.10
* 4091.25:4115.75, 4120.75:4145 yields 1.21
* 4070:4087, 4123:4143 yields 1.03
